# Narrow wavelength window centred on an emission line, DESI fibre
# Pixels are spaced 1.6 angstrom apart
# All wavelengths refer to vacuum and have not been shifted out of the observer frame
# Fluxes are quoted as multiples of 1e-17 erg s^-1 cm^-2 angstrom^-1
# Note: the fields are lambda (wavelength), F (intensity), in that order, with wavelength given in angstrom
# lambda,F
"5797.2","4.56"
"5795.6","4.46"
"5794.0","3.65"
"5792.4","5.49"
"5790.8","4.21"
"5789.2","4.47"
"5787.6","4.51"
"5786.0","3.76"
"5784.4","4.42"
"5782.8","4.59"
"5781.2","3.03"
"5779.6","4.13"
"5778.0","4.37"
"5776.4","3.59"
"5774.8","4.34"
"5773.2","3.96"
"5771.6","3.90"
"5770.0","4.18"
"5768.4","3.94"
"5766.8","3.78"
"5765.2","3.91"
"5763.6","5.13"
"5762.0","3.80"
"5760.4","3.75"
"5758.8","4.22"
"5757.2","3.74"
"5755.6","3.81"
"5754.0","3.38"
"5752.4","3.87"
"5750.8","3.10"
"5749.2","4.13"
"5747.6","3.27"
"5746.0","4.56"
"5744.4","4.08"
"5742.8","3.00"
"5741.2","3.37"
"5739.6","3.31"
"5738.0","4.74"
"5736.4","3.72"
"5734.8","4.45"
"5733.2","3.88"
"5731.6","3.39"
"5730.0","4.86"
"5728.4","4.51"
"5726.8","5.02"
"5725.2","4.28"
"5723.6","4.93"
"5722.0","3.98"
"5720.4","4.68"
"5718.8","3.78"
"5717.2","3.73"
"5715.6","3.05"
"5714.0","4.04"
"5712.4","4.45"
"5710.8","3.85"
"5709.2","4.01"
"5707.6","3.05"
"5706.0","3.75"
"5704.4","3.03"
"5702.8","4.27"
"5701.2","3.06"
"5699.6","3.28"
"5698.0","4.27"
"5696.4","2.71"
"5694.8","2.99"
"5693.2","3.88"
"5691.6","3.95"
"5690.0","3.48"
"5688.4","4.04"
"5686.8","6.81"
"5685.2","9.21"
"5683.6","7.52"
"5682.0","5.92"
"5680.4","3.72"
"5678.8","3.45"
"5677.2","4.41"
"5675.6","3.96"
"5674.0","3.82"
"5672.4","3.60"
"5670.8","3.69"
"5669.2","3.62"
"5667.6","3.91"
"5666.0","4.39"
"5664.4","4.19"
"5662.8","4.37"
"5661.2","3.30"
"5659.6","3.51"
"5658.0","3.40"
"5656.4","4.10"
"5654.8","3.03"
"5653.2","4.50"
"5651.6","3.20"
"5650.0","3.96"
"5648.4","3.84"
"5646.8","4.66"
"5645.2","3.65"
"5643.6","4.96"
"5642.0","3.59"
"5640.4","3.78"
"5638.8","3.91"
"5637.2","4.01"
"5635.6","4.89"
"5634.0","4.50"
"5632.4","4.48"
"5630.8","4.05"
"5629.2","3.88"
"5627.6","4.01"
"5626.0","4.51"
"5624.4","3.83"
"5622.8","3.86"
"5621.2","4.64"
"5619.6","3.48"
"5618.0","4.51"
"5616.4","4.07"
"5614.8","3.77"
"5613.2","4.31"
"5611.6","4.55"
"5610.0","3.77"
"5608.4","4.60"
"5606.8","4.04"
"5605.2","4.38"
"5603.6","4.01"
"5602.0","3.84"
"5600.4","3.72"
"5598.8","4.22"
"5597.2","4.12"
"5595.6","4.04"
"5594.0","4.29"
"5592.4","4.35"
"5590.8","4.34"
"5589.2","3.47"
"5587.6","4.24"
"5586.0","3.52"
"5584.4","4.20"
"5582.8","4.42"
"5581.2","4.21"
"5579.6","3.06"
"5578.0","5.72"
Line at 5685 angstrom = Hbeta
